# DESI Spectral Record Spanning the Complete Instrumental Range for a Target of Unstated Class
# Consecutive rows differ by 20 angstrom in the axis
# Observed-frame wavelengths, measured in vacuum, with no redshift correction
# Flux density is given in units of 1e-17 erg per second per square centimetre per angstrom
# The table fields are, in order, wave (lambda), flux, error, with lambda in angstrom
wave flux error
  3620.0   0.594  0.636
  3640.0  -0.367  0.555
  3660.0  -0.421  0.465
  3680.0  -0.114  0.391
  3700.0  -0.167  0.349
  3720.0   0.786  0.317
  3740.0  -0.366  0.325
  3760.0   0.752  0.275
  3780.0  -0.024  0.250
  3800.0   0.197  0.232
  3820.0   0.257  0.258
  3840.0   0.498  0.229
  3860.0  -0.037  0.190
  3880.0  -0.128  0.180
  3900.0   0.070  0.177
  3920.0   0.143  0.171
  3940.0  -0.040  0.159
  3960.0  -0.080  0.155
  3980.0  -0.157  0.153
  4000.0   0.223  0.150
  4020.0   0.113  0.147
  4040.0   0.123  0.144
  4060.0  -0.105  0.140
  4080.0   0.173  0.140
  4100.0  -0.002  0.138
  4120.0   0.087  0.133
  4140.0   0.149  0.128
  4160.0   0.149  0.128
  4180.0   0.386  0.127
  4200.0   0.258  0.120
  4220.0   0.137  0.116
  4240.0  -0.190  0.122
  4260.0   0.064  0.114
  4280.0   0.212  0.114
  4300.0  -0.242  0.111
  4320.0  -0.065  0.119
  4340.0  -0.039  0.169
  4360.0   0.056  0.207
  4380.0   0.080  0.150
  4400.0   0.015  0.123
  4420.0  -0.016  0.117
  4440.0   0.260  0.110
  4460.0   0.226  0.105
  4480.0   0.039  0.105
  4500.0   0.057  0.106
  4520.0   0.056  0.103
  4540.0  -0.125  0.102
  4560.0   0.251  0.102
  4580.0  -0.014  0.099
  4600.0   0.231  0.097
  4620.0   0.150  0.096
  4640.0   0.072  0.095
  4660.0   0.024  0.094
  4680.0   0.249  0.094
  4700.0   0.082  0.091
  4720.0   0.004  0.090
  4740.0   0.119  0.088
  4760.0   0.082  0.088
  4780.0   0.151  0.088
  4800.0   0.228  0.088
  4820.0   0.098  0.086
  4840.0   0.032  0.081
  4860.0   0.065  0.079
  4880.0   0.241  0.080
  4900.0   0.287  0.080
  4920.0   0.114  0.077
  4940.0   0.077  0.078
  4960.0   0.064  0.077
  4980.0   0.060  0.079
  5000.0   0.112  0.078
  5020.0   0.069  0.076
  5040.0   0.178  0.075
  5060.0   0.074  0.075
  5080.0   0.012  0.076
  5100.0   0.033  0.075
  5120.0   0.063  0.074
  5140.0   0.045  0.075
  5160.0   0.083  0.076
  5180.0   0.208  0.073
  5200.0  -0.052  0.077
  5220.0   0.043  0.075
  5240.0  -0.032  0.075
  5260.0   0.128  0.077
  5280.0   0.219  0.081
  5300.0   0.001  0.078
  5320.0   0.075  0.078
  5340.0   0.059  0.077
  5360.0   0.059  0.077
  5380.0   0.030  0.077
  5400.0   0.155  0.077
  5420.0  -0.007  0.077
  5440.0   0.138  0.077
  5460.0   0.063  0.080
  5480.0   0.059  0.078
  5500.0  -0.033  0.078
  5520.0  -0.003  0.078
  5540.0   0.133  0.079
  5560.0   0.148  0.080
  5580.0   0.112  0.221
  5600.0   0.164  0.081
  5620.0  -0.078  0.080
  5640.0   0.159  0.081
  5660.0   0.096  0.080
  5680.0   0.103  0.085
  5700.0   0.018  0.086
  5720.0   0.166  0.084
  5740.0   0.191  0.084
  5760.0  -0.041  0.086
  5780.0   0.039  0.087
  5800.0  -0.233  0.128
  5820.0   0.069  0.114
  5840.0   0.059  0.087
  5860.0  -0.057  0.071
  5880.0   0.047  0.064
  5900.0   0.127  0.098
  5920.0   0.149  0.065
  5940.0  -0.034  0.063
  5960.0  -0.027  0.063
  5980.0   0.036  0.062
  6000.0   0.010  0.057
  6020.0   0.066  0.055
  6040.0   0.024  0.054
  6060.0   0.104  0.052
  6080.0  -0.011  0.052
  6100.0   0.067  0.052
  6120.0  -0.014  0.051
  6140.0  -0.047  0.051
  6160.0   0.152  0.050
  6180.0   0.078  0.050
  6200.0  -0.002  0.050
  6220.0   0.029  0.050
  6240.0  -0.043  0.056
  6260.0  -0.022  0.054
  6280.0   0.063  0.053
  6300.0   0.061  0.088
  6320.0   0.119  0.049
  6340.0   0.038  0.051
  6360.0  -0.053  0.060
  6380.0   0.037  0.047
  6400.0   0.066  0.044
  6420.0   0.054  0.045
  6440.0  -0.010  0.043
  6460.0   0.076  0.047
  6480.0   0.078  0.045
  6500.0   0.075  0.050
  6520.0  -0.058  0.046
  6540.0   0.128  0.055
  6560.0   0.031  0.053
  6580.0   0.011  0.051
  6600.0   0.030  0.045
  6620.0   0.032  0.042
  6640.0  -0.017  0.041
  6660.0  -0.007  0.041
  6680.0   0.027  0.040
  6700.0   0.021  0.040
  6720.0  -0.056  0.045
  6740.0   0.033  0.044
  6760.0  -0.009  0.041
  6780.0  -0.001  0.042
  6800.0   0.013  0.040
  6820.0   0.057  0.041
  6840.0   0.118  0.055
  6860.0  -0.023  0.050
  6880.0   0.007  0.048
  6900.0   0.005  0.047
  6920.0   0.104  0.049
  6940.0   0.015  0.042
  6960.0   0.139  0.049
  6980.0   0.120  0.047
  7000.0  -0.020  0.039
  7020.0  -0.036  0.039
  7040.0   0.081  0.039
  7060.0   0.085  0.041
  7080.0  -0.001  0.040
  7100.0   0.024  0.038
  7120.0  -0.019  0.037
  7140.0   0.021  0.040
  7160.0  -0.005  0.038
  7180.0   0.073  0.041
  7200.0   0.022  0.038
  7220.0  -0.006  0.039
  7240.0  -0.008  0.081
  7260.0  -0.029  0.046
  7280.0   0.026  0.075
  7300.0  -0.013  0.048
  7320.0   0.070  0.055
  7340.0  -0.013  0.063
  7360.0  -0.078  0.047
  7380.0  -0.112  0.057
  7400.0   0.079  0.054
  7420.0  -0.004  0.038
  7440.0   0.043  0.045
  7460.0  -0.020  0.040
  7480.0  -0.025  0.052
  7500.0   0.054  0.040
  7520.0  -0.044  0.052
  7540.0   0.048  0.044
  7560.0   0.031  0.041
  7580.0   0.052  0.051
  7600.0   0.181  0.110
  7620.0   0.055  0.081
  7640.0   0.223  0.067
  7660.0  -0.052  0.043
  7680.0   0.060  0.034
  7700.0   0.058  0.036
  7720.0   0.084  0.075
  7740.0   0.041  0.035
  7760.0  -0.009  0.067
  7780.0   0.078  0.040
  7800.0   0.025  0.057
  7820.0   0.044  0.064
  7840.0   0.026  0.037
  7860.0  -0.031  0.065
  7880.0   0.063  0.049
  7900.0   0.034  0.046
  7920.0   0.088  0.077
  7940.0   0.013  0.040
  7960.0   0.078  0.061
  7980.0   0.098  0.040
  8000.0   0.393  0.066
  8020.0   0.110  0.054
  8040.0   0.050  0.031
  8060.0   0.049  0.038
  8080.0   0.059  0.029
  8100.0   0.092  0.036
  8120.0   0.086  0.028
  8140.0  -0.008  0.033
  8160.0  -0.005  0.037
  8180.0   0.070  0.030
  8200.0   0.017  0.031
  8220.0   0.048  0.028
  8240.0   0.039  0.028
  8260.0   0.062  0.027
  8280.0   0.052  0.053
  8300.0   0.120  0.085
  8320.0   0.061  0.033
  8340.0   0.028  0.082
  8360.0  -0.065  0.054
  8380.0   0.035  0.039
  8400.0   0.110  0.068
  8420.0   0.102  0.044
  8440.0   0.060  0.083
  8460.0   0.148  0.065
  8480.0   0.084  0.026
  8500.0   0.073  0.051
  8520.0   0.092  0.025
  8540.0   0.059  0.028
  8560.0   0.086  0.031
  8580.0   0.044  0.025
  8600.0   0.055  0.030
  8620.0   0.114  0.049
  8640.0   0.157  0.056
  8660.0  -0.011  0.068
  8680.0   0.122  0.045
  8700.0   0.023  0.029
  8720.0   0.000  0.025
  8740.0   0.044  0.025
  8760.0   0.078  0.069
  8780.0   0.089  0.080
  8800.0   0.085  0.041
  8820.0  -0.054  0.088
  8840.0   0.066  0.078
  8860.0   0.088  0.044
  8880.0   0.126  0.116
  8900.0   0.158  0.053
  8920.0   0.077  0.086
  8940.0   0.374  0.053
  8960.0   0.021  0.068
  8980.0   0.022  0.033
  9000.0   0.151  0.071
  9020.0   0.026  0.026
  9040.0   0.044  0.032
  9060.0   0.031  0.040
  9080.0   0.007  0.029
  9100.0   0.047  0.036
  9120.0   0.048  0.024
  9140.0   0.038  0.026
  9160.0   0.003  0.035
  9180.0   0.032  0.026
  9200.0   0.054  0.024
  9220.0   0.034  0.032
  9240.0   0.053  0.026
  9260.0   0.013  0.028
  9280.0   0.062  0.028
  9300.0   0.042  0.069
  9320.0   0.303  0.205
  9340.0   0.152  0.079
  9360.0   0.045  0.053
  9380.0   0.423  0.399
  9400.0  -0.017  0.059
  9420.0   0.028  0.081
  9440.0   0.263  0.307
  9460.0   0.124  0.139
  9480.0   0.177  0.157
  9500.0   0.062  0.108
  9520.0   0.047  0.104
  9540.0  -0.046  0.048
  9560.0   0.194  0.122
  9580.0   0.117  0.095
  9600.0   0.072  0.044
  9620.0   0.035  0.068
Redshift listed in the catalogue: 1.15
